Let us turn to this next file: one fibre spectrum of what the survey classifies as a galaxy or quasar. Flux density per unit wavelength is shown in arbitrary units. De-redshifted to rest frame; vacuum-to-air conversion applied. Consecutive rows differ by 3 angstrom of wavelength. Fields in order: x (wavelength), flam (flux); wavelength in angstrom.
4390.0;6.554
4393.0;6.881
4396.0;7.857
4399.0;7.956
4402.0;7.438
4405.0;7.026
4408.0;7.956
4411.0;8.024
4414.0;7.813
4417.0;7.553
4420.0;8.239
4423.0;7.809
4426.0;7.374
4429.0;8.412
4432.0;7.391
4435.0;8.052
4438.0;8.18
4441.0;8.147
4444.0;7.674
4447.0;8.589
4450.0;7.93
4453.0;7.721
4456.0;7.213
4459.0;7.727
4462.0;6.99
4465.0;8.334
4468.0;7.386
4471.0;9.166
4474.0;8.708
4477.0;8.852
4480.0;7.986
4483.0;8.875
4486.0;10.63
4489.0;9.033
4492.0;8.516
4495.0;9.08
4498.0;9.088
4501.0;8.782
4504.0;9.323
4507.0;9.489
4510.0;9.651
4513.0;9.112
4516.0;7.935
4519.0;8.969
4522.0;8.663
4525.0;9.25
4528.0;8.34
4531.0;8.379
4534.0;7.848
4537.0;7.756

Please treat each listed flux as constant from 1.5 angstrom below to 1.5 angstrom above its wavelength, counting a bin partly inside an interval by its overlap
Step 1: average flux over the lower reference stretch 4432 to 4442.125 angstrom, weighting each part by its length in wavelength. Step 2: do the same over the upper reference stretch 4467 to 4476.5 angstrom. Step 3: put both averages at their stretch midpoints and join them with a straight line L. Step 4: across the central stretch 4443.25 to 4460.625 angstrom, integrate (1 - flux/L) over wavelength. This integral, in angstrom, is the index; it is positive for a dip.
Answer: 0.9 angstrom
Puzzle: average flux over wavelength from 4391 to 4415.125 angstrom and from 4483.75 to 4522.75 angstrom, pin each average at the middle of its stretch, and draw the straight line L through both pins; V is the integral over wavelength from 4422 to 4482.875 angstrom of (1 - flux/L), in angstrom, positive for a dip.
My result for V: 2.42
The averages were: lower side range 7.59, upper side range 9.1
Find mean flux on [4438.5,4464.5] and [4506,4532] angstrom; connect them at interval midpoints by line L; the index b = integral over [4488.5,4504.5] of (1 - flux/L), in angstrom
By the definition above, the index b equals -0.8 angstrom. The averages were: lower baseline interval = 7.79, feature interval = 8.94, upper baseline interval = 8.86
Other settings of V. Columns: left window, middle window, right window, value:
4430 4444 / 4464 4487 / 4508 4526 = -0.8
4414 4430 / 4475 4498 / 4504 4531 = -1.1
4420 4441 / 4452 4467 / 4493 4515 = 1.5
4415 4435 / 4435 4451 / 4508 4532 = -0.2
